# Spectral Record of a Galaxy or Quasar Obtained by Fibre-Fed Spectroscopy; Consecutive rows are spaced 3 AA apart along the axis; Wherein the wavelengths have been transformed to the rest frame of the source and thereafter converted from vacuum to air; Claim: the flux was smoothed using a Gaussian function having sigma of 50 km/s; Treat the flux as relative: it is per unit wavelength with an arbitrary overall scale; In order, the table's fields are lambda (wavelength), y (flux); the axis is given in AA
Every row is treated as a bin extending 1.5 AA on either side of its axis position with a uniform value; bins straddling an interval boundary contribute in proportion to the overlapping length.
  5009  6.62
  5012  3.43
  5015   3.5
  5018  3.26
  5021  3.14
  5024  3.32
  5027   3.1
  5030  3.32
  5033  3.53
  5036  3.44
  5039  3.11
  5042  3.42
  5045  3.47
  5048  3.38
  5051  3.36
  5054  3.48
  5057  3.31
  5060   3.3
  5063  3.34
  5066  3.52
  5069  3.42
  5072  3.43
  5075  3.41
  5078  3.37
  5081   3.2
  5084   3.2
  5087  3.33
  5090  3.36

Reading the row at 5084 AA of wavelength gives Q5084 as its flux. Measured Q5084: 3.2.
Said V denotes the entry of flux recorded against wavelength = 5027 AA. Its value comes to 3.1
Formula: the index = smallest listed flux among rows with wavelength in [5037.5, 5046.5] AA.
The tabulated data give 3.11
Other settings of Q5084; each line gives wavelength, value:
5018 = 3.26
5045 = 3.47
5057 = 3.31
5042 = 3.42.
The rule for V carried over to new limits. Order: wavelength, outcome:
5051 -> 3.36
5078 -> 3.37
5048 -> 3.38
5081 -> 3.2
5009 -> 6.62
